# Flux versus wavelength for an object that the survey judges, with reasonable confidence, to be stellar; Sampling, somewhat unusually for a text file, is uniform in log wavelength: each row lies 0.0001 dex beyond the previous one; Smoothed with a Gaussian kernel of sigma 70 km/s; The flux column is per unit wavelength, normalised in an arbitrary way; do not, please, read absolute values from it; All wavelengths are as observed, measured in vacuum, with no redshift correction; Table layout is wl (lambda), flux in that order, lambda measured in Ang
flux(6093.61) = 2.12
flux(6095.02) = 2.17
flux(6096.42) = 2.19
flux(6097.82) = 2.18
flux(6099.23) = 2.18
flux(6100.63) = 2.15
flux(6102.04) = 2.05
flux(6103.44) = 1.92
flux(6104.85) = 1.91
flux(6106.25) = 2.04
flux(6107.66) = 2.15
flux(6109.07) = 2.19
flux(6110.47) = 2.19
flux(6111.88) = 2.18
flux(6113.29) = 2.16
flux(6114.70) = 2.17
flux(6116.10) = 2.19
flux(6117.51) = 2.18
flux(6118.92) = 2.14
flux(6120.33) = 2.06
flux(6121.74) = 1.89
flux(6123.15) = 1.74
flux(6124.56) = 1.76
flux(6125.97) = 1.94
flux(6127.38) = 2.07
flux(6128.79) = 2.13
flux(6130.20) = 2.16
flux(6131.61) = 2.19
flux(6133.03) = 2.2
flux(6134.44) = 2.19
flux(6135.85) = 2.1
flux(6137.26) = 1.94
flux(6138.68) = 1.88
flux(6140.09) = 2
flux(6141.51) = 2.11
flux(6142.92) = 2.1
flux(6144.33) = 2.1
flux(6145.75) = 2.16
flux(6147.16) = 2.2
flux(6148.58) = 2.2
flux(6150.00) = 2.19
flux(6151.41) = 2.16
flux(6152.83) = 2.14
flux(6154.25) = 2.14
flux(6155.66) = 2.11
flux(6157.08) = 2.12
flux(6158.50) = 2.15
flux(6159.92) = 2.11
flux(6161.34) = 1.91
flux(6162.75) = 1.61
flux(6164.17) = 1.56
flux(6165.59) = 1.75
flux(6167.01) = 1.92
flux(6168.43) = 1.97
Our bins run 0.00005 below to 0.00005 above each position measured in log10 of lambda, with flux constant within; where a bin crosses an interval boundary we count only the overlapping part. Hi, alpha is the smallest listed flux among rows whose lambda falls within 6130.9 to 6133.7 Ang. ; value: 2.19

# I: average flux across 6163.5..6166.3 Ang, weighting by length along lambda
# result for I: 1.66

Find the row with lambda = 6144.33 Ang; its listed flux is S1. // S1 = 2.1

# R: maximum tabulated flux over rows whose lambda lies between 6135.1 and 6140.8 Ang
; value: 2.1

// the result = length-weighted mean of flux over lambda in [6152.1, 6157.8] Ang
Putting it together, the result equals 2.13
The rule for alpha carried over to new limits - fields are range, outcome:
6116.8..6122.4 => 1.89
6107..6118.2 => 2.15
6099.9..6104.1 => 1.92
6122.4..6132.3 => 1.74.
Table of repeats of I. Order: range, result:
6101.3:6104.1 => 1.99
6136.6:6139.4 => 1.91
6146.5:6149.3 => 2.19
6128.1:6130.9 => 2.15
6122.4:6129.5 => 1.93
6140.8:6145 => 2.11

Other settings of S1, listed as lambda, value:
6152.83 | 2.14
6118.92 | 2.14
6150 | 2.19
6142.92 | 2.1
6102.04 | 2.05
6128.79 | 2.13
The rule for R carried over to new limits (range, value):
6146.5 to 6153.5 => 2.2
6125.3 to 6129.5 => 2.13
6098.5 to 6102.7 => 2.18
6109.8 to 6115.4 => 2.19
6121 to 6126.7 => 1.94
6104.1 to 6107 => 2.04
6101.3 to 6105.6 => 2.05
